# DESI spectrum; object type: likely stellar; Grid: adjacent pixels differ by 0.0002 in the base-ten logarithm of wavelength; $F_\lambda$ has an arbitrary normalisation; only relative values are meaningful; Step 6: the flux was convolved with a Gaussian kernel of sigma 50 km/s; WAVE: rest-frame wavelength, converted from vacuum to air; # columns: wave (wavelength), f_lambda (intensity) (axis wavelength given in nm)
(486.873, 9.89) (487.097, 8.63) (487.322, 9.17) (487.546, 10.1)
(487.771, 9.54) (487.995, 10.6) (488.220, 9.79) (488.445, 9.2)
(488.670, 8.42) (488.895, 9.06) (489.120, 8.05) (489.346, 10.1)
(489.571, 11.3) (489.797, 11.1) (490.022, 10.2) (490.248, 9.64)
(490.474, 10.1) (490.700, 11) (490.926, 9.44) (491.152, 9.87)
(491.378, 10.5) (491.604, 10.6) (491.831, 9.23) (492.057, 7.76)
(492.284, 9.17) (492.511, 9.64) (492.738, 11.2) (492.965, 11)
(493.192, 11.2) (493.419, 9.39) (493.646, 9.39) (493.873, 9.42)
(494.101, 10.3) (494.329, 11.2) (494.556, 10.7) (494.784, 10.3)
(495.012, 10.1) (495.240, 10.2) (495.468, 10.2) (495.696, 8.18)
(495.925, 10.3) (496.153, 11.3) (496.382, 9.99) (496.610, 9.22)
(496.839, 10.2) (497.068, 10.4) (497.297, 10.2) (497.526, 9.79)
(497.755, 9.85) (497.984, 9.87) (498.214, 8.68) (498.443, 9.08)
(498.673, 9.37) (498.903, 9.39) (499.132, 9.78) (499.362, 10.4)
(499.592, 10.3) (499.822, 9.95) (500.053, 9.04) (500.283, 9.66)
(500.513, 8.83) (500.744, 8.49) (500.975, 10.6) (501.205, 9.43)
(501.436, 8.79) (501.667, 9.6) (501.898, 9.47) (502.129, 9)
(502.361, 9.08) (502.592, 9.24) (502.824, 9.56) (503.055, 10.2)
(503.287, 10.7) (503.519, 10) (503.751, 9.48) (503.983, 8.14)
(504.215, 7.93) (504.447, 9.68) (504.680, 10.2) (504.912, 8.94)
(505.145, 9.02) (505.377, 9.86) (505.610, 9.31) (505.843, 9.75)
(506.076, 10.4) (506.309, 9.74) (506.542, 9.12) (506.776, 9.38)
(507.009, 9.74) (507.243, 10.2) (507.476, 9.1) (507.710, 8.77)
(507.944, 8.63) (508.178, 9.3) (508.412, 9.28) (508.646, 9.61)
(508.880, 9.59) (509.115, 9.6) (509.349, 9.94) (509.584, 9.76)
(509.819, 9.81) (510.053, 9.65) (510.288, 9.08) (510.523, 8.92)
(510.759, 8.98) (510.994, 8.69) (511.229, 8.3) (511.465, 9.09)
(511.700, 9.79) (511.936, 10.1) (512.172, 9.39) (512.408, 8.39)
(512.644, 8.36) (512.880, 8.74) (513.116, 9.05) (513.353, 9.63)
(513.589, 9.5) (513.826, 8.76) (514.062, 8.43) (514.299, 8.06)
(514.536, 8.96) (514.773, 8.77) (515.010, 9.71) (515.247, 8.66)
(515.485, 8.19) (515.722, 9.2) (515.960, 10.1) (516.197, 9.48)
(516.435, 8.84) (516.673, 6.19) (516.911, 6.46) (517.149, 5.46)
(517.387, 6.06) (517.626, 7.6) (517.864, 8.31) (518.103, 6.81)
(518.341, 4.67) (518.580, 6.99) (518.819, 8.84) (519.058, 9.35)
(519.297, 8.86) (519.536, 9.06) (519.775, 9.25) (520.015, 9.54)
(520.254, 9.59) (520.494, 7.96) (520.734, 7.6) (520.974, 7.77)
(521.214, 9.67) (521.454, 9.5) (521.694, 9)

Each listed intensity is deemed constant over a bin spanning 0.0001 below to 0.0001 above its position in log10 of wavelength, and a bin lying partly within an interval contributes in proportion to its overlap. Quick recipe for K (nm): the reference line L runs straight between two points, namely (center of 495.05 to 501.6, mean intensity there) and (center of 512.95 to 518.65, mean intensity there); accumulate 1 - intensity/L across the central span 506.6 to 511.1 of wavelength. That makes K -0.33 nm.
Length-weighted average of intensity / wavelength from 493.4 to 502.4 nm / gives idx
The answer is 9.74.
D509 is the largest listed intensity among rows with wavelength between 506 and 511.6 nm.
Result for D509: 10.4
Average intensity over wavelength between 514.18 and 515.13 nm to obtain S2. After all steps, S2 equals 8.88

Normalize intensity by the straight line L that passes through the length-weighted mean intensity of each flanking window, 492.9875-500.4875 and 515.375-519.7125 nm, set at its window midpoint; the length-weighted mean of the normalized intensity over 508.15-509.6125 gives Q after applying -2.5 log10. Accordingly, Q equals -0.11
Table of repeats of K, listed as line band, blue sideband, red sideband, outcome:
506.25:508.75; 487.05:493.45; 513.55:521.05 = -0.15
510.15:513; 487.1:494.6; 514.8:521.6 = -0.12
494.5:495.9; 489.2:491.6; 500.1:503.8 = 0.00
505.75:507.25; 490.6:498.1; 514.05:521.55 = -0.10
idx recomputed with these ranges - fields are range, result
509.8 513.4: 9.09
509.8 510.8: 9.26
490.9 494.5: 9.98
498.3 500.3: 9.65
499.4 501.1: 9.59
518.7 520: 9.11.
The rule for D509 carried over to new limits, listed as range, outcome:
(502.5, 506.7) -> 10.7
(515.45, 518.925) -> 10.1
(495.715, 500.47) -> 11.3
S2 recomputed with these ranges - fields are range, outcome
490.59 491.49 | 10.2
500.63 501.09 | 9.55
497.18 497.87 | 9.96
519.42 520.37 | 9.36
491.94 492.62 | 8.85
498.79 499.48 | 9.87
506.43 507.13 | 9.41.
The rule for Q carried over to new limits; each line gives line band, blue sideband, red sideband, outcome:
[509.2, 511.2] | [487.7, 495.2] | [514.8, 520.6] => -0.08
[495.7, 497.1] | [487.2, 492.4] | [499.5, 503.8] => -0.05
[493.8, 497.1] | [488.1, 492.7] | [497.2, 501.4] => -0.05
